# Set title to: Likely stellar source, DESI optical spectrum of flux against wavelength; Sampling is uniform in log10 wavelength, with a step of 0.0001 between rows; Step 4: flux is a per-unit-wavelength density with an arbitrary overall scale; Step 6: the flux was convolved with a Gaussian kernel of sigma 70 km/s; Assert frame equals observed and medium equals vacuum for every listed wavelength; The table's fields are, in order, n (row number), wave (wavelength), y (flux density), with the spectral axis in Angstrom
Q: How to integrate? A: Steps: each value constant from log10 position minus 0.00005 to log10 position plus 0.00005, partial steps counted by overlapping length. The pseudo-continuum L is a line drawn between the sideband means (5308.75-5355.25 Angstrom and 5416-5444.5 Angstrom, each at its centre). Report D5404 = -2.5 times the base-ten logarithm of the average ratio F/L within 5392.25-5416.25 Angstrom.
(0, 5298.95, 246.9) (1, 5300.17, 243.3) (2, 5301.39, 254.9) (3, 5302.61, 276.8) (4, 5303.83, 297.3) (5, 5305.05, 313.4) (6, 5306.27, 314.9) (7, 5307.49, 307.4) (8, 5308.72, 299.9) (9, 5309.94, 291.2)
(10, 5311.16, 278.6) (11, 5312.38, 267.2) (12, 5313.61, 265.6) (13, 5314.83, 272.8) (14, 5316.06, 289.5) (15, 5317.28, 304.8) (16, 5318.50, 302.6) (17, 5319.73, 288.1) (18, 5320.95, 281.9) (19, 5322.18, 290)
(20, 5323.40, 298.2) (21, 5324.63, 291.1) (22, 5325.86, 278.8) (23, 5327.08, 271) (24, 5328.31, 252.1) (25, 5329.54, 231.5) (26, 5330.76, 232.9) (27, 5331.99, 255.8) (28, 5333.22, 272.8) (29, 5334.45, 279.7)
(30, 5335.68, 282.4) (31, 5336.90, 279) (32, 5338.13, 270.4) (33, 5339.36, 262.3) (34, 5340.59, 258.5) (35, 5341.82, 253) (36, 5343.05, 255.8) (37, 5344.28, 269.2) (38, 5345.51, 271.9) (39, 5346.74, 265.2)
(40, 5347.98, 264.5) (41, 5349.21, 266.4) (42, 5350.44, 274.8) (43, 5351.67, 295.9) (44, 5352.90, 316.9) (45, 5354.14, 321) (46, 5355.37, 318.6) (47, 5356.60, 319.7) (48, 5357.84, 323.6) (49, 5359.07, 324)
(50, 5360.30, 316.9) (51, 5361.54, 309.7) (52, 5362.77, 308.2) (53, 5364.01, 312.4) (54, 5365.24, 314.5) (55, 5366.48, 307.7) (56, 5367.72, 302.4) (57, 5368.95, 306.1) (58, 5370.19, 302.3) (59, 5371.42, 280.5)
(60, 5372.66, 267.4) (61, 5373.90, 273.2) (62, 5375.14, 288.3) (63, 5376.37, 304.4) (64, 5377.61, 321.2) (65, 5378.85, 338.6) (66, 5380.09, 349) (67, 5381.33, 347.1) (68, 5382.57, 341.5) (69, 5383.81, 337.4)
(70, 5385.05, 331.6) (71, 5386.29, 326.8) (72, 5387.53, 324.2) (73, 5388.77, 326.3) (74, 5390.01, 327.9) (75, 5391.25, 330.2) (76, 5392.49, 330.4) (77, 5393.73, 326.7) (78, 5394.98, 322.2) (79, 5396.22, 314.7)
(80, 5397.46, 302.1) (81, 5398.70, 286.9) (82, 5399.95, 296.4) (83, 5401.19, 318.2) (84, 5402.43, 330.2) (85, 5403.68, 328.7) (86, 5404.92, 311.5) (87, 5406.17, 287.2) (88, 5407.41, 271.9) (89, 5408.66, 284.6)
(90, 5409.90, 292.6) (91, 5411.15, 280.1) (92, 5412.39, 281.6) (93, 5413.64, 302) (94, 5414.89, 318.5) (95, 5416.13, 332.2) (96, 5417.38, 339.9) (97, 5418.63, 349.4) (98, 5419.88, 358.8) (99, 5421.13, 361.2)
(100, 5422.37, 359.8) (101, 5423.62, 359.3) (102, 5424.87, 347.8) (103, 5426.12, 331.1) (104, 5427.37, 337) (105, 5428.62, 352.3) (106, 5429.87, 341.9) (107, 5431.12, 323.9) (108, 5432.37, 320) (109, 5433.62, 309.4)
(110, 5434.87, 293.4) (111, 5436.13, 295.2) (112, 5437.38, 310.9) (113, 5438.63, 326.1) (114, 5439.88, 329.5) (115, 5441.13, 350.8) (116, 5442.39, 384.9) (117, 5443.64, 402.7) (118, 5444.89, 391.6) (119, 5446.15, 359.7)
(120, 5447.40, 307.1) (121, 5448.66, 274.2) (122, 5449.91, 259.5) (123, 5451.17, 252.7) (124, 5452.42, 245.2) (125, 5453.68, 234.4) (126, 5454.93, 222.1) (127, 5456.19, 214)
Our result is 0.06 mag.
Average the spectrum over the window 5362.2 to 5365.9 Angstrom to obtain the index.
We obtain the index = 311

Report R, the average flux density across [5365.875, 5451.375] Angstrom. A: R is 320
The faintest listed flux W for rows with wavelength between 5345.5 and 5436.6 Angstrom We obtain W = 264.5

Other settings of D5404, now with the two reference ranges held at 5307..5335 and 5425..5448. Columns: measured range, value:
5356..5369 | -0.05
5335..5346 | 0.08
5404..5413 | 0.12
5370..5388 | -0.03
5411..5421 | 0.01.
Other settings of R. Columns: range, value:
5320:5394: 296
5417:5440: 334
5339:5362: 289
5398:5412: 299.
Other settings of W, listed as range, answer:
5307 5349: 231.5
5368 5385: 267.4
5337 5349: 253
